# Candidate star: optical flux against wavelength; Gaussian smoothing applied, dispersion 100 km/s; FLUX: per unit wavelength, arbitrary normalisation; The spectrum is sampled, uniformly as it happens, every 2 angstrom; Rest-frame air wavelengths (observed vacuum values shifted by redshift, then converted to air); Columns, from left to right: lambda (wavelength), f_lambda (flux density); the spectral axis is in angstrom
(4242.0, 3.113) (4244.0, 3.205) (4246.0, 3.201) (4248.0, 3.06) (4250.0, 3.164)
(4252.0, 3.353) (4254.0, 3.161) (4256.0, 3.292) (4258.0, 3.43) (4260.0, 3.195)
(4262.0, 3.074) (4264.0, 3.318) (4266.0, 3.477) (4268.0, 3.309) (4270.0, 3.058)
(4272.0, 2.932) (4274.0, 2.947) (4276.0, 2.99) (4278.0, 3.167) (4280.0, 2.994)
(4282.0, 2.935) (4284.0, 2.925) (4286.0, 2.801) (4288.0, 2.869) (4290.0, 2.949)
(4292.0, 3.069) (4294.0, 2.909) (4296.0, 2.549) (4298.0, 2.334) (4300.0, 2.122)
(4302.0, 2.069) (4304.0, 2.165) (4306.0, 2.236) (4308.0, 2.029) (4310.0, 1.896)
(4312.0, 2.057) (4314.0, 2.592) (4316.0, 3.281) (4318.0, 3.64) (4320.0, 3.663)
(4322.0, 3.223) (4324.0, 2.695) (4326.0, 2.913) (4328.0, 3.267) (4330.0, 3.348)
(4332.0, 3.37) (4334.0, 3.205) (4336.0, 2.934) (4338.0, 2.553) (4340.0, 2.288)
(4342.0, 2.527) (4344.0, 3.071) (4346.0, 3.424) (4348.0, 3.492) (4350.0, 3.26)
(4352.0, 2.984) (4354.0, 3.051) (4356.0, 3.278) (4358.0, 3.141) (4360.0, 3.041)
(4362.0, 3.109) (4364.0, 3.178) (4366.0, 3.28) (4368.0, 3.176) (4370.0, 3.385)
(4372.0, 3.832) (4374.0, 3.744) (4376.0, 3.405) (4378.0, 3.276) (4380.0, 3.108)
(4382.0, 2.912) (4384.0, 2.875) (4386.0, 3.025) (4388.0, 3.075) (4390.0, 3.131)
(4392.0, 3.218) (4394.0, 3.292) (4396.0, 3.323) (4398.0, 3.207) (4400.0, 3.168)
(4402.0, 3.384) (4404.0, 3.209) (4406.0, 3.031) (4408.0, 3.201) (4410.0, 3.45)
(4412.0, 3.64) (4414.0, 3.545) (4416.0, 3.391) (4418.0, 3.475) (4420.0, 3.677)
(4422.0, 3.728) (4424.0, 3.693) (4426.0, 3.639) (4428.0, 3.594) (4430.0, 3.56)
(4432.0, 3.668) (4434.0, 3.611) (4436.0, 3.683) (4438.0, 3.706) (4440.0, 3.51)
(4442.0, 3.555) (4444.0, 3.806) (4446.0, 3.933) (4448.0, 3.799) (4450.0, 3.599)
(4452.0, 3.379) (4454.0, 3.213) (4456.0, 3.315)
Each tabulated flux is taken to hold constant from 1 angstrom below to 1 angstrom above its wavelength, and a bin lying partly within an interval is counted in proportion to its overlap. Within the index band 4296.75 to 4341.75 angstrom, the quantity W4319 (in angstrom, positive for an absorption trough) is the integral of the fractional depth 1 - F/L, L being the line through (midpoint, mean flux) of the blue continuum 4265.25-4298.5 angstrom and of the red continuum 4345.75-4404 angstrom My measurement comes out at 5.2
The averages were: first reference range 2.96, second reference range 3.23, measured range 2.72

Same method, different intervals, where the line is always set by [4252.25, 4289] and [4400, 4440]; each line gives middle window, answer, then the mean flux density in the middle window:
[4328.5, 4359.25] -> 2.2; 3.06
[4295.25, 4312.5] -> 5.6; 2.16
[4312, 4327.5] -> 0.8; 3.08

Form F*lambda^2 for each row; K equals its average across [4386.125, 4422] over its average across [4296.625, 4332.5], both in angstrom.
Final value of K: 1.3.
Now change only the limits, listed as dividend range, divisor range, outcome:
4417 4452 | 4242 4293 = 1.27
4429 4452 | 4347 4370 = 1.19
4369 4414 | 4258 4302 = 1.17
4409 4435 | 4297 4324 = 1.47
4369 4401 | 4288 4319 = 1.33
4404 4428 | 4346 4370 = 1.12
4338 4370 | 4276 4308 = 1.19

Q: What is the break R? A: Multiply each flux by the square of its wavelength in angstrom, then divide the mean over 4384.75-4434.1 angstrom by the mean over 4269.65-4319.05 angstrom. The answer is 1.33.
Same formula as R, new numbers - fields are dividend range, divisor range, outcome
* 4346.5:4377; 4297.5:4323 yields 1.31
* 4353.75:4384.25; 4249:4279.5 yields 1.07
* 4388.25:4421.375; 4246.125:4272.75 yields 1.11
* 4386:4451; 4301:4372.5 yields 1.22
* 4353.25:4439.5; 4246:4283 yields 1.13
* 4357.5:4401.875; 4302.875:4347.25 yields 1.17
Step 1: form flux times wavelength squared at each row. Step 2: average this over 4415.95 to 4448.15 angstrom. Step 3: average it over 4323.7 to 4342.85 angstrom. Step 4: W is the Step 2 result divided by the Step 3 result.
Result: 1.31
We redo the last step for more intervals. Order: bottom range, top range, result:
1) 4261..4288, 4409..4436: 1.26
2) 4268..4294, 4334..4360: 1.04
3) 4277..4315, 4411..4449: 1.51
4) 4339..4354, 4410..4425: 1.23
